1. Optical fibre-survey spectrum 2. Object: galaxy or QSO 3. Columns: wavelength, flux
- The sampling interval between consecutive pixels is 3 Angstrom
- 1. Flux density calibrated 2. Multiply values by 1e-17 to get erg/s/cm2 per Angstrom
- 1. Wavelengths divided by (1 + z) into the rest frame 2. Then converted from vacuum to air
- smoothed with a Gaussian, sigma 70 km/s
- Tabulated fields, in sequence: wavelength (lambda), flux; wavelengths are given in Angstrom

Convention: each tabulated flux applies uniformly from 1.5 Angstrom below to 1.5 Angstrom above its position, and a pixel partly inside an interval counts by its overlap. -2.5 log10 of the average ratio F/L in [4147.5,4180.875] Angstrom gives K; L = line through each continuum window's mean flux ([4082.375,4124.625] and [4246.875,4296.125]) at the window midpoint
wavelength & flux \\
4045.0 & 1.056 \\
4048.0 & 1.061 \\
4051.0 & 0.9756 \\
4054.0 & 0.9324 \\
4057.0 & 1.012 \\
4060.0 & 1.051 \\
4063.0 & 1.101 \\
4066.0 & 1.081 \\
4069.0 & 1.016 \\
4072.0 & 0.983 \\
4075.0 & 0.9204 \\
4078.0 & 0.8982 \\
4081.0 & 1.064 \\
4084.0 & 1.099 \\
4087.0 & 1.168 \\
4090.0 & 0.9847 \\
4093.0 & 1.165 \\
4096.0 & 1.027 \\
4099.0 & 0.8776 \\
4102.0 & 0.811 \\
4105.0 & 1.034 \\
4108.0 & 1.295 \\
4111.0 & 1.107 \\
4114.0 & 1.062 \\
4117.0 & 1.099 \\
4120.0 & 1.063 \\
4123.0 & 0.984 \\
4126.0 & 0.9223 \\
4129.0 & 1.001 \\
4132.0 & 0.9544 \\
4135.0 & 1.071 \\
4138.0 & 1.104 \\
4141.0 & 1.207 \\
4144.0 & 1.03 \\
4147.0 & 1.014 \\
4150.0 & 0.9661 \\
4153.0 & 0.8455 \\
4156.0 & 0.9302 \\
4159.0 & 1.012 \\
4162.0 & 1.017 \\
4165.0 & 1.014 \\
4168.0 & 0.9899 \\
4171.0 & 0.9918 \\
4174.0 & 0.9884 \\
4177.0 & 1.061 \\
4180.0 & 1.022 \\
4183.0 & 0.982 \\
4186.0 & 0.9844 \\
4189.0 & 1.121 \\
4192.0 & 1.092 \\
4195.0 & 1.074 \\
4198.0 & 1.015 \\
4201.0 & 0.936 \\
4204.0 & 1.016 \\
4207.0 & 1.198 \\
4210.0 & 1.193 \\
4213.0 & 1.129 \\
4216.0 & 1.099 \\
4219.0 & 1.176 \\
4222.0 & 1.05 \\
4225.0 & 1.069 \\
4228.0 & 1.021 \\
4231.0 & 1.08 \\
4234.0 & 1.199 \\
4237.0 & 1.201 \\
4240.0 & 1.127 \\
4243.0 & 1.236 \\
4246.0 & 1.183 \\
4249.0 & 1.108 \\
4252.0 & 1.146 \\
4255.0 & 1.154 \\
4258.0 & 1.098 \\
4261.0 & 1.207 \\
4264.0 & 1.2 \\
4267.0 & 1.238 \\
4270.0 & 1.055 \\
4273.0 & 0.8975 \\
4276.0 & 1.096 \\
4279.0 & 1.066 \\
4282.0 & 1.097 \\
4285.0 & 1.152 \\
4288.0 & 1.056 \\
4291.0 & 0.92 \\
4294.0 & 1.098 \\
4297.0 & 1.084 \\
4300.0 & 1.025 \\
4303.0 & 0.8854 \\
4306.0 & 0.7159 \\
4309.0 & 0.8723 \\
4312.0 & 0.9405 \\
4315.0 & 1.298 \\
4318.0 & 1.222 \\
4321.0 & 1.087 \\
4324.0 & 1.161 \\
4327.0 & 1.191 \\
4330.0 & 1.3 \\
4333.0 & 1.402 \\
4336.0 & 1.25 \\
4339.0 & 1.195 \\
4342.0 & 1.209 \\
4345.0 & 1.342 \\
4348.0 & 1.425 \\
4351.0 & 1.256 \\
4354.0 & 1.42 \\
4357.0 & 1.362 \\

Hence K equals 0.09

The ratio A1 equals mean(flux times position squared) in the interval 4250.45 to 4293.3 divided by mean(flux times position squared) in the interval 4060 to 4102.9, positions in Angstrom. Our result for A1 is 1.18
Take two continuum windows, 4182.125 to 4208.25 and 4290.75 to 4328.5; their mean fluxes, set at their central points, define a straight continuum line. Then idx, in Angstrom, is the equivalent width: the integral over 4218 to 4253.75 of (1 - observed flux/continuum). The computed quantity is -3.0 Angstrom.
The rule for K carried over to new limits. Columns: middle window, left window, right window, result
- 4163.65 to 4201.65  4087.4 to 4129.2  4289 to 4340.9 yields 0.036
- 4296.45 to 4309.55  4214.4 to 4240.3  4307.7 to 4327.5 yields 0.218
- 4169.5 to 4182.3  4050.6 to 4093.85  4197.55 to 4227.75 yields 0.061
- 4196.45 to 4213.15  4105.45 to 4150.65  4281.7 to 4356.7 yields 0.018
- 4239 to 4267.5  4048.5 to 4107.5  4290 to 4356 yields -0.051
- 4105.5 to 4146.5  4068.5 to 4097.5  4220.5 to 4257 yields -0.007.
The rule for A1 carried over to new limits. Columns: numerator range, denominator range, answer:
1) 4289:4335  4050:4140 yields 1.16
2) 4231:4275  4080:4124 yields 1.16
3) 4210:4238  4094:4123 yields 1.13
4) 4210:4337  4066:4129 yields 1.17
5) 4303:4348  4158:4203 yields 1.21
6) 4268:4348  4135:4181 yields 1.17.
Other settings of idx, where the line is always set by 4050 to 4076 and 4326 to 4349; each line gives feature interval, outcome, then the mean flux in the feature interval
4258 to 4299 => 4.64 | 1.09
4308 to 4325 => 2.23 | 1.1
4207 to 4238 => 1.26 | 1.12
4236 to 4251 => 0.30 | 1.17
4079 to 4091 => -0.50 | 1.08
